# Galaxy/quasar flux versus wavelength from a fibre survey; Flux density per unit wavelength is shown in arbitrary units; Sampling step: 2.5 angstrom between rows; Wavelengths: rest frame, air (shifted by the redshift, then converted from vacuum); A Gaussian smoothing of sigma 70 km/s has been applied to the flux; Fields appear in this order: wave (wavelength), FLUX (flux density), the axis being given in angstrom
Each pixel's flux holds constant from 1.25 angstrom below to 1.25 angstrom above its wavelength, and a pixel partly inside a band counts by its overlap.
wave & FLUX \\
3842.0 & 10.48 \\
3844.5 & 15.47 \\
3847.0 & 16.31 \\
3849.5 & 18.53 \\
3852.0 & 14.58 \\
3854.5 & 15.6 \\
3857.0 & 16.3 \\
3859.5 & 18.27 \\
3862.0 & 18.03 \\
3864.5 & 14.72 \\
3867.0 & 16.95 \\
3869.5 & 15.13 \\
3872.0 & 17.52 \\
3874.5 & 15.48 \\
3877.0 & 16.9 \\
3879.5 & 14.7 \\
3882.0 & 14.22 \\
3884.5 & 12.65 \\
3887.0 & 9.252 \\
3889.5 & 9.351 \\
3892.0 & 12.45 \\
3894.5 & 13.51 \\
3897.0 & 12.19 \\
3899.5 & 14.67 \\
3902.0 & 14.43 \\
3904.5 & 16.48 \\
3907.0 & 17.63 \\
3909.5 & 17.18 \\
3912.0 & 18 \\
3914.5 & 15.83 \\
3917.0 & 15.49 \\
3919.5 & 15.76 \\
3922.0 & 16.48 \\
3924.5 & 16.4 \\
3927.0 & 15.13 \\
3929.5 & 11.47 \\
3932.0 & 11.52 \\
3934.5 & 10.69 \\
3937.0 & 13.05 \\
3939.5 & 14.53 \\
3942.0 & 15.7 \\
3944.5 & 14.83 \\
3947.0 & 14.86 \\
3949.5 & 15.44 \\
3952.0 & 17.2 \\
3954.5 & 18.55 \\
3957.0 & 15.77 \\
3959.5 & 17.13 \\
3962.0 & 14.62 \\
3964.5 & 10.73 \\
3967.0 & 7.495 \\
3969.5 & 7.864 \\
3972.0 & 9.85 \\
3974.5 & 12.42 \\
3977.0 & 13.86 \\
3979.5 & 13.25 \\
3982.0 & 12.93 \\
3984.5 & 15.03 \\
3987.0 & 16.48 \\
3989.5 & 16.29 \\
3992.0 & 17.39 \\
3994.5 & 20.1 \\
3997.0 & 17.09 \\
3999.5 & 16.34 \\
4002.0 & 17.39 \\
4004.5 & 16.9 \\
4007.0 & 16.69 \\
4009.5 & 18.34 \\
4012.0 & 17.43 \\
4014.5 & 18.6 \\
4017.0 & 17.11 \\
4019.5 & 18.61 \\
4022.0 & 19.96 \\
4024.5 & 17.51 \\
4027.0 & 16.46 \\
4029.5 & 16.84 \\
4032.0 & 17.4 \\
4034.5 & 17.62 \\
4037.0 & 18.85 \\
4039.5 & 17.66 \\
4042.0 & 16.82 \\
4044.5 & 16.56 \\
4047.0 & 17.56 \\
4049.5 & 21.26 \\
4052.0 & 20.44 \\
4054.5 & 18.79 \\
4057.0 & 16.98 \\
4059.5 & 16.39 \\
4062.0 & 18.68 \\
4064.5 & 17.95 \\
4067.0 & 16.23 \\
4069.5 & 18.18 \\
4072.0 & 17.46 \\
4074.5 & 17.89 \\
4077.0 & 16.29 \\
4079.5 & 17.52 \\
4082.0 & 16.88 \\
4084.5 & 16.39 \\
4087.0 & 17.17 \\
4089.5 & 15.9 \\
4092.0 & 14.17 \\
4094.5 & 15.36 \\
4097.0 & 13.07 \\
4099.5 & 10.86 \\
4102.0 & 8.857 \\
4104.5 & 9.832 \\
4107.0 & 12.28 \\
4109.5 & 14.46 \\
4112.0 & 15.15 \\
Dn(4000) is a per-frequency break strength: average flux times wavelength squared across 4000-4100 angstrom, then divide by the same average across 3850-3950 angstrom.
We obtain 1.25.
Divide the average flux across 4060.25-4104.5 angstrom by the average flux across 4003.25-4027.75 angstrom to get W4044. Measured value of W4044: 0.88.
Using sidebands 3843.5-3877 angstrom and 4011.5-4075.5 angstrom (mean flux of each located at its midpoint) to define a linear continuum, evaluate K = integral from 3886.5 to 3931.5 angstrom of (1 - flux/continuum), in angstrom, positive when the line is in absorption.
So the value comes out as 6.0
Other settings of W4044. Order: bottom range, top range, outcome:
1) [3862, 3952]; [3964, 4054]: 1.11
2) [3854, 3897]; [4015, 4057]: 1.23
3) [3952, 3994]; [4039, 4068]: 1.29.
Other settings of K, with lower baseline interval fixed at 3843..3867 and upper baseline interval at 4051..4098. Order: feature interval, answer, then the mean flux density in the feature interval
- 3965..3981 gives 5.62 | 10.8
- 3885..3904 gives 4.66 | 12.4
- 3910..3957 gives 4.19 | 15.1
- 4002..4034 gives -1.62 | 17.6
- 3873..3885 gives 1.07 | 15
